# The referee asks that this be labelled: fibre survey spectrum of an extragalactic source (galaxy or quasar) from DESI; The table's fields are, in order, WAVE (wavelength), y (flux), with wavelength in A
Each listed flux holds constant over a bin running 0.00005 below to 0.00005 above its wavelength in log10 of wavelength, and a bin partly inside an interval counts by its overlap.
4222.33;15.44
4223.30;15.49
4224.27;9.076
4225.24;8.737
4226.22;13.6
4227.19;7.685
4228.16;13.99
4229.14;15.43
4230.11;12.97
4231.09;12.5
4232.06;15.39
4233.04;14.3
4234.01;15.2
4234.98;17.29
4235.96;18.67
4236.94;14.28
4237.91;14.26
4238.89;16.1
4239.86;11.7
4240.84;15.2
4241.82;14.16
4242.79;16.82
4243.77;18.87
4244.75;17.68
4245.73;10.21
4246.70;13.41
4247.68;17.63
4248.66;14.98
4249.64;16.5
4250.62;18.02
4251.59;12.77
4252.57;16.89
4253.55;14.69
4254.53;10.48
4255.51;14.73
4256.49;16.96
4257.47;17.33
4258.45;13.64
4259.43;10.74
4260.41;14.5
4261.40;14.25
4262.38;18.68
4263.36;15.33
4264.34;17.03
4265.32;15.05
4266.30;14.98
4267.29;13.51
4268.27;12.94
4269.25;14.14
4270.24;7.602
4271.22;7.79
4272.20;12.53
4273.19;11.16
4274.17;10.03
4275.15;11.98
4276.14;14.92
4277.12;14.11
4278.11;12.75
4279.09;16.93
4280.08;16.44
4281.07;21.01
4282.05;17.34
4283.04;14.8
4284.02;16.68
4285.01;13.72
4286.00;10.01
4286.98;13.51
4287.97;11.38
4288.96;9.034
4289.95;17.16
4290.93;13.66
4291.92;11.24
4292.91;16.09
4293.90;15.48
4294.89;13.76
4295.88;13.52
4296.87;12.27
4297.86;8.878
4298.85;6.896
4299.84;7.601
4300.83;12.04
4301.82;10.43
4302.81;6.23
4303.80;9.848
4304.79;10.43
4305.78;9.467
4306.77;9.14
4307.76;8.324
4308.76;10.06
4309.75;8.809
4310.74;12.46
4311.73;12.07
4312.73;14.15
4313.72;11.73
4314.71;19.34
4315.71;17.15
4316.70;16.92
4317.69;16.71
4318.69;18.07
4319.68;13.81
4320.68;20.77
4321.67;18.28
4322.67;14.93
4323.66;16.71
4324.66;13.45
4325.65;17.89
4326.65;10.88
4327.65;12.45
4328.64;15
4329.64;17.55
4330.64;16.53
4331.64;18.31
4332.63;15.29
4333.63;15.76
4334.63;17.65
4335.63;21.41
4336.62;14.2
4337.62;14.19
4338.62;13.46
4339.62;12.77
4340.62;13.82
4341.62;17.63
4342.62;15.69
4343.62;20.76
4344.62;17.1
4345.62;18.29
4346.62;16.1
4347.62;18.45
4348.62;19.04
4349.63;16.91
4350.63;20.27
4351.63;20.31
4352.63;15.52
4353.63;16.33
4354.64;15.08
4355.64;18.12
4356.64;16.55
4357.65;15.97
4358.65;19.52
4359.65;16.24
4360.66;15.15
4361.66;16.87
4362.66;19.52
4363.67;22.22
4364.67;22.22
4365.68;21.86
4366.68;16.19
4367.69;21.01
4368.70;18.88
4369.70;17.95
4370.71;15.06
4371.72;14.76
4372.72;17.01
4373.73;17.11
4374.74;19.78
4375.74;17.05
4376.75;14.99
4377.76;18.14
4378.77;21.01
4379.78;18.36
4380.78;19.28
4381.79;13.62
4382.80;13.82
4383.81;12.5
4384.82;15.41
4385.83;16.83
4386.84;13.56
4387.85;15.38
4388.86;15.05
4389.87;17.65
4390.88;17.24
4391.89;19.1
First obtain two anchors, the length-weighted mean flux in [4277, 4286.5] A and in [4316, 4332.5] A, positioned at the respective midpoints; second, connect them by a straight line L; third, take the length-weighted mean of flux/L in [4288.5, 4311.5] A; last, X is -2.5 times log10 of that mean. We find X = 0.387 mag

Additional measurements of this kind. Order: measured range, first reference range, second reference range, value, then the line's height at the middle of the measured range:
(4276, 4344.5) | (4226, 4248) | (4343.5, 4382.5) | 0.17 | 16.5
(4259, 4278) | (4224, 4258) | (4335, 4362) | 0.15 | 15.2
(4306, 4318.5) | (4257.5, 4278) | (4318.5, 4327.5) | 0.18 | 15.4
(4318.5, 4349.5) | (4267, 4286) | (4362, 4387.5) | -0.03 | 15.9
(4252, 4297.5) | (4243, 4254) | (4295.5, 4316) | -0.04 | 13.5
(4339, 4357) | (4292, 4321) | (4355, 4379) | -0.06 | 16.3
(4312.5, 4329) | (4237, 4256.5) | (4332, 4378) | 0.05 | 16.6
